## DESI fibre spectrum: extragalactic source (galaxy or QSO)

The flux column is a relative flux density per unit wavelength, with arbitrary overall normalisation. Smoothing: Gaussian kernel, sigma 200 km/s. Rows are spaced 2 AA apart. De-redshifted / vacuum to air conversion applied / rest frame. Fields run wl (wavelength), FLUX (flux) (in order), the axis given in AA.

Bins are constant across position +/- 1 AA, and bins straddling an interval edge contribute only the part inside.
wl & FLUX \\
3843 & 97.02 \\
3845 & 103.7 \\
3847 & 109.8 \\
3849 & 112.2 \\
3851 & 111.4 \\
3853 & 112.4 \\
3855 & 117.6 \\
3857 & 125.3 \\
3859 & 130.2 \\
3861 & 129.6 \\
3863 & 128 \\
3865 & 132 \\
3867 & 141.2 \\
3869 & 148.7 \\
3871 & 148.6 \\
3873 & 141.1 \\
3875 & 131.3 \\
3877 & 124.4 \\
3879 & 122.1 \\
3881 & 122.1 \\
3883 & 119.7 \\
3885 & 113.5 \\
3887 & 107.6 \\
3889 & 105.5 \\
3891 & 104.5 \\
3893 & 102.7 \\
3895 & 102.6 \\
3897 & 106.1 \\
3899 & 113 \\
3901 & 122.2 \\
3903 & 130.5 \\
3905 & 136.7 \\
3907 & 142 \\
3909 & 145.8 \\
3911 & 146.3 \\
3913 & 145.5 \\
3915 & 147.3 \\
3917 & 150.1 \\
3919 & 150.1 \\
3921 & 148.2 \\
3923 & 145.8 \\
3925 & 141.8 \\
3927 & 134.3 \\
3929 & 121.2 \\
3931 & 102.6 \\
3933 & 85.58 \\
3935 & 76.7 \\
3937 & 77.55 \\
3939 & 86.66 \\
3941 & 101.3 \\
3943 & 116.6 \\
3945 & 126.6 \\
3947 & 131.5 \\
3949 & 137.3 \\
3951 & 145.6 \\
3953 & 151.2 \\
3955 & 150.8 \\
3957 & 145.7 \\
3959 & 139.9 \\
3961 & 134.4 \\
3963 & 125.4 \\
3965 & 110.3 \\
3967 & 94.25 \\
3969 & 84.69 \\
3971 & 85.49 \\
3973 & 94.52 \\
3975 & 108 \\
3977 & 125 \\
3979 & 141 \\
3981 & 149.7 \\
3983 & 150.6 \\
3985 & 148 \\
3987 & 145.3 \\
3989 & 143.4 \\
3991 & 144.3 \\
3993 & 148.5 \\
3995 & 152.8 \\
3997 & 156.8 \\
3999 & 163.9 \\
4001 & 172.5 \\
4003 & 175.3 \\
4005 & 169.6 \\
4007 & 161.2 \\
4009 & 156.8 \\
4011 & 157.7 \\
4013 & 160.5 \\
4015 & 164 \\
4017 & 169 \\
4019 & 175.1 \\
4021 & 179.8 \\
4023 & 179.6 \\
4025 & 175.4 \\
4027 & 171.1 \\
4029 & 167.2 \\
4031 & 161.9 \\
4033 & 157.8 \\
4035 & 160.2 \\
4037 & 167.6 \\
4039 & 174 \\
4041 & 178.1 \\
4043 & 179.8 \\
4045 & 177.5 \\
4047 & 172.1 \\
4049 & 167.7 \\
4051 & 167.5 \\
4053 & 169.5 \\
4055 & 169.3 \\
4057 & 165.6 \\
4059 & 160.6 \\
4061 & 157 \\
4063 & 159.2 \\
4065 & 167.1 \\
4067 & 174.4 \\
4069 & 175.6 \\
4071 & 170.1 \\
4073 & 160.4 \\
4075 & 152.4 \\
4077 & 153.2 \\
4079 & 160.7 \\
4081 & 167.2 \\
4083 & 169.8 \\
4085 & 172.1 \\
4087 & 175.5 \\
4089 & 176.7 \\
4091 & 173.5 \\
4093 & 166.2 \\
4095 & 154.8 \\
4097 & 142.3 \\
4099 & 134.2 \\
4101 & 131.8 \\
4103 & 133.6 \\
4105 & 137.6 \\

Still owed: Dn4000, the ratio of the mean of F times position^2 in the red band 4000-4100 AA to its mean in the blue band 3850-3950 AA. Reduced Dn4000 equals 1.5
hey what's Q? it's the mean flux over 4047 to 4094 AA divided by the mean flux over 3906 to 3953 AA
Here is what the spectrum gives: 1.31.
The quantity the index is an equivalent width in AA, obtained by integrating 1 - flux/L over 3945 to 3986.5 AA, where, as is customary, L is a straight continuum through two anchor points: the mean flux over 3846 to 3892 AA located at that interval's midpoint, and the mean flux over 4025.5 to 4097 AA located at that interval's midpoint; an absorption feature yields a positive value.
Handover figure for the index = 5.0 AA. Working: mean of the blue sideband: 123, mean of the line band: 128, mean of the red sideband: 167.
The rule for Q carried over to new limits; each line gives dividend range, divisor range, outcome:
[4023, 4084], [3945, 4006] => 1.22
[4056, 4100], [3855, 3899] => 1.33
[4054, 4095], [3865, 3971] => 1.33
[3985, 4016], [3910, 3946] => 1.29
